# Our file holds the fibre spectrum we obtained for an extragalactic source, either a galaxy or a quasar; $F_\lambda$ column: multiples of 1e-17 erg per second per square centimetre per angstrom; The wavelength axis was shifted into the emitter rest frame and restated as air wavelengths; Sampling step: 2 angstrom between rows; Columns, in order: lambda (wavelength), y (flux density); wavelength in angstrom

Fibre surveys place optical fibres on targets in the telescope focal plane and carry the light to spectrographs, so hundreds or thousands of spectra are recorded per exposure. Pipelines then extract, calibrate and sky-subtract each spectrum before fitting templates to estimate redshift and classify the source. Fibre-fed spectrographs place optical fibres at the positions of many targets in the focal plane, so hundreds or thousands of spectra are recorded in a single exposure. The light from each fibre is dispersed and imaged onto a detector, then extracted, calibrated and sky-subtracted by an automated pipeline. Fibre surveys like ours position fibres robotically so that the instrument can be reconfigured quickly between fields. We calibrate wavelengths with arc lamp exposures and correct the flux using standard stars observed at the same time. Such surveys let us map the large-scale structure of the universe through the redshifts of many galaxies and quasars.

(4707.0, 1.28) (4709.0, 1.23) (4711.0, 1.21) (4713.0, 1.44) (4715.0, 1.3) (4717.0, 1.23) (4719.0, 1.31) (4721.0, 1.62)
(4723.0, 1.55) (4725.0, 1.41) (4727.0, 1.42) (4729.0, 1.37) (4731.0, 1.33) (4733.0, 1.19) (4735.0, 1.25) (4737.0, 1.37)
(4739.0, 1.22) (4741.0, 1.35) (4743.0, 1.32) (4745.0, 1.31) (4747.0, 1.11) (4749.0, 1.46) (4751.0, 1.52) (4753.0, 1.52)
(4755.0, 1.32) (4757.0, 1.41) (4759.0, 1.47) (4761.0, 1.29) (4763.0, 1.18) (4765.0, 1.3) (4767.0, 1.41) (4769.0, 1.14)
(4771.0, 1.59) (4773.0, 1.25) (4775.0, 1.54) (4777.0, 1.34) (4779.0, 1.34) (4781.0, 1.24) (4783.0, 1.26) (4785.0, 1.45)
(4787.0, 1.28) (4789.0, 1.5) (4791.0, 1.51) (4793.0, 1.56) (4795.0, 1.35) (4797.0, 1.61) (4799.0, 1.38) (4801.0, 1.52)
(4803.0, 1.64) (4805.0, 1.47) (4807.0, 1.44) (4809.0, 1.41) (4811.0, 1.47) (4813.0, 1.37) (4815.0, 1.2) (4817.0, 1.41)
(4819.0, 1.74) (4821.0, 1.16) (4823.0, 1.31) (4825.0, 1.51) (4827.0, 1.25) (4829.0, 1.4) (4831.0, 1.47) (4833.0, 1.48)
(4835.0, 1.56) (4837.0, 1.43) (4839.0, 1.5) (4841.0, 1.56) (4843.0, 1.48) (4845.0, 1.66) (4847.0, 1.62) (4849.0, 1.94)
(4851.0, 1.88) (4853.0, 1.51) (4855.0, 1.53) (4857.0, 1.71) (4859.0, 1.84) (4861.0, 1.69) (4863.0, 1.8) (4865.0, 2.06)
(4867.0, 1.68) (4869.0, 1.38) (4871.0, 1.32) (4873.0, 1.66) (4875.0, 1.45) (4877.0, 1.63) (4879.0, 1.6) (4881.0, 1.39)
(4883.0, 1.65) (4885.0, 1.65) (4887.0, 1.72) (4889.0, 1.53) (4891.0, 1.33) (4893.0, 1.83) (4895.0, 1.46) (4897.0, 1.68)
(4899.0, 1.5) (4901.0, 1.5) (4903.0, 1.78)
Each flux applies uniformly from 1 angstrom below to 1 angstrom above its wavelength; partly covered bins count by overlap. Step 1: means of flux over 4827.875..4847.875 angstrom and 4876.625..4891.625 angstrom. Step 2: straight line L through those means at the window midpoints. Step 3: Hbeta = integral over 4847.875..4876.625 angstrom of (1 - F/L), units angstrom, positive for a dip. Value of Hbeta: -2.5 angstrom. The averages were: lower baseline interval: 1.51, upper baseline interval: 1.57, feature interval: 1.67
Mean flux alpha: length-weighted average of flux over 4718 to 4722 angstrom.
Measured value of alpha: 1.47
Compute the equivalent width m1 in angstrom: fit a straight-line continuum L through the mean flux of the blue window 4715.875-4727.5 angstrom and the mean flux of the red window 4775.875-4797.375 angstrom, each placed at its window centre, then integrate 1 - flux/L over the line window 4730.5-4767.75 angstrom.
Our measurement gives 2.09 angstrom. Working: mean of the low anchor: 1.42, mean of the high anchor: 1.4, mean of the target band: 1.33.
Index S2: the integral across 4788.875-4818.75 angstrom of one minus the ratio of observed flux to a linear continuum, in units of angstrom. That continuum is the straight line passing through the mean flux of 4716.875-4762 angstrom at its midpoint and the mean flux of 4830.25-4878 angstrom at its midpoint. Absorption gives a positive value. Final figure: 0.9 angstrom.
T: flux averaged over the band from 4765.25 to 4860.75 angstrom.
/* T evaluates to 1.47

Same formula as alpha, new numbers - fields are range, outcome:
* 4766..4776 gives 1.39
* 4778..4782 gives 1.29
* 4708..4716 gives 1.29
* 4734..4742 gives 1.3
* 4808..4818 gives 1.37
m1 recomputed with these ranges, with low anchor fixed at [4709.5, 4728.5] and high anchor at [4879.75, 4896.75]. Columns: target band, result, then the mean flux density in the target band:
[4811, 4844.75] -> 1.7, 1.43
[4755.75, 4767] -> 0.7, 1.34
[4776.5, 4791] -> 1.0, 1.36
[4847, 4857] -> -1.1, 1.7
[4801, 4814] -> 0.1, 1.47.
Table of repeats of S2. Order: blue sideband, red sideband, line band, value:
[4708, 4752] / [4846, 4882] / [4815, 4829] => 1.53 angstrom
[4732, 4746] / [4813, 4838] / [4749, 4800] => -2.10 angstrom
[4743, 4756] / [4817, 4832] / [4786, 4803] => -1.01 angstrom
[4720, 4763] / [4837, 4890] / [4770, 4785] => 0.76 angstrom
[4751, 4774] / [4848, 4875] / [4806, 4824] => 1.66 angstrom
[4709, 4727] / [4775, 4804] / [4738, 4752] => 0.71 angstrom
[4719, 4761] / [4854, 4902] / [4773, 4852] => 1.70 angstrom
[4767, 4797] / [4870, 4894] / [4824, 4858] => -1.47 angstrom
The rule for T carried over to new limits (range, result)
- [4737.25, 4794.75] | 1.36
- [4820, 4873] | 1.57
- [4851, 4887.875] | 1.63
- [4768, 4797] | 1.39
